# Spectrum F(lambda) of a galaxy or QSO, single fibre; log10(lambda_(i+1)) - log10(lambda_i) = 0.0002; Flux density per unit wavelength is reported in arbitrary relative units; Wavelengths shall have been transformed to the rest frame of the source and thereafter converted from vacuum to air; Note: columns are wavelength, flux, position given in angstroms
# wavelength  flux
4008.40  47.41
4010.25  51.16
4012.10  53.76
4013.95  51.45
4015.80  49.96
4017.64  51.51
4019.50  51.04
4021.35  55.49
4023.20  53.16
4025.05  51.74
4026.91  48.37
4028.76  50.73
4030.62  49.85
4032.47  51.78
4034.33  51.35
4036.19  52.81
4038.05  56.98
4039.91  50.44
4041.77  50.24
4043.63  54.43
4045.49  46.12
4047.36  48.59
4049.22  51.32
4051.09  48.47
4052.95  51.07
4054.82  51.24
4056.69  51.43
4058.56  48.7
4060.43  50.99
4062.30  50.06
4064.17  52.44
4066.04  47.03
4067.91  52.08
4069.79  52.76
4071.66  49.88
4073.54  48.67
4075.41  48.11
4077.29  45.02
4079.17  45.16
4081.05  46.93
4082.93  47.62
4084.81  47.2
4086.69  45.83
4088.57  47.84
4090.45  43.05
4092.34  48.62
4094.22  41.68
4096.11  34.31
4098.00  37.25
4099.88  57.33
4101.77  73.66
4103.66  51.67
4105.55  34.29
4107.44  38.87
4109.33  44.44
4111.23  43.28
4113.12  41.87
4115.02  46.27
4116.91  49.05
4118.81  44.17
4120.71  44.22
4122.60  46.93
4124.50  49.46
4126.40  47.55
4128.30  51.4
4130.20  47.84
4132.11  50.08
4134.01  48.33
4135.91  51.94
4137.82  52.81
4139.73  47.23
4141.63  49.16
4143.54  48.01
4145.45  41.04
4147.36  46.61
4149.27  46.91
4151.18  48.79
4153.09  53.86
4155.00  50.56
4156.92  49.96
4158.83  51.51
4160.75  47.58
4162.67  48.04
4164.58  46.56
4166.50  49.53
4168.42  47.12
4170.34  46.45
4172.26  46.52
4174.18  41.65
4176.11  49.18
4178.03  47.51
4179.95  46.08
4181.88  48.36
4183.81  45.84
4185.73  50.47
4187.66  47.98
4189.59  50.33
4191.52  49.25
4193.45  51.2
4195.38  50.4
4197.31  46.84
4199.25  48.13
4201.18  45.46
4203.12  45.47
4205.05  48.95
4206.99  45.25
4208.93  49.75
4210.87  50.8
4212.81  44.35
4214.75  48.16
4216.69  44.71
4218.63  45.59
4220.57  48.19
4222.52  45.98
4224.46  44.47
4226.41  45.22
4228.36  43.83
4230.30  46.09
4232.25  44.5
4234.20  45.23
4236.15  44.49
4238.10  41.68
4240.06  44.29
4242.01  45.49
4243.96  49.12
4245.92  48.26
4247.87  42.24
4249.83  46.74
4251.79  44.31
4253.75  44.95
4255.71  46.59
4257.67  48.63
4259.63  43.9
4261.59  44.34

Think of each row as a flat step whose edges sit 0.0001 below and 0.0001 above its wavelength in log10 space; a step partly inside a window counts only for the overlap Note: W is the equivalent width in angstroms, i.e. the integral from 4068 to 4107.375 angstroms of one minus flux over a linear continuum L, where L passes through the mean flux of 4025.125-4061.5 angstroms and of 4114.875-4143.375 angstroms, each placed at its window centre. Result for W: 1.9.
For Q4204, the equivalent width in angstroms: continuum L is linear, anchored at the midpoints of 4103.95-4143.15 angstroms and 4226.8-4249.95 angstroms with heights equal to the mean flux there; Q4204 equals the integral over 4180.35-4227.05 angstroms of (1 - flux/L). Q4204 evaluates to -2.04 angstroms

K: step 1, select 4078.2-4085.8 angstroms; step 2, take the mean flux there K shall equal 46.7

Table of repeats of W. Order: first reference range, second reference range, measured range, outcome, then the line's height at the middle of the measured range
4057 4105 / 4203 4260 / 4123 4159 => -1.18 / 47.5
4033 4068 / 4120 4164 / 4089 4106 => 0.84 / 49.7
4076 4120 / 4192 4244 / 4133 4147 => -0.68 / 46.1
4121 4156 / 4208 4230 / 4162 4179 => 0.32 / 47.8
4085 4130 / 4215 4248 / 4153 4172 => -1.21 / 45.9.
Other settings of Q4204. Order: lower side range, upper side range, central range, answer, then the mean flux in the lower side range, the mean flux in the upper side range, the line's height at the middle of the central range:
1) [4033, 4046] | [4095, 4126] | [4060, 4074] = -0.2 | 51.9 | 46.1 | 49.7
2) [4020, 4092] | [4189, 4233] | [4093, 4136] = 1.9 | 49.9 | 47.1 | 48.8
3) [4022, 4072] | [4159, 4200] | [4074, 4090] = 1.1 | 50.9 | 47.9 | 50.1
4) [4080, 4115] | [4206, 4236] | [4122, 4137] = -1.1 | 45.9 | 46.1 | 45.9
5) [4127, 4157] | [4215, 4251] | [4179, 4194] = -0.4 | 49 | 45.4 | 47.2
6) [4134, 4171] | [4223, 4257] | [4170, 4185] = 0.4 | 48.6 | 45.2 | 47.6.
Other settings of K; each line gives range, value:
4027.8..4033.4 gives 50.8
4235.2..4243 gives 44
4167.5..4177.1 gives 46.2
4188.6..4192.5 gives 49.8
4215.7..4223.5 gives 46.2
